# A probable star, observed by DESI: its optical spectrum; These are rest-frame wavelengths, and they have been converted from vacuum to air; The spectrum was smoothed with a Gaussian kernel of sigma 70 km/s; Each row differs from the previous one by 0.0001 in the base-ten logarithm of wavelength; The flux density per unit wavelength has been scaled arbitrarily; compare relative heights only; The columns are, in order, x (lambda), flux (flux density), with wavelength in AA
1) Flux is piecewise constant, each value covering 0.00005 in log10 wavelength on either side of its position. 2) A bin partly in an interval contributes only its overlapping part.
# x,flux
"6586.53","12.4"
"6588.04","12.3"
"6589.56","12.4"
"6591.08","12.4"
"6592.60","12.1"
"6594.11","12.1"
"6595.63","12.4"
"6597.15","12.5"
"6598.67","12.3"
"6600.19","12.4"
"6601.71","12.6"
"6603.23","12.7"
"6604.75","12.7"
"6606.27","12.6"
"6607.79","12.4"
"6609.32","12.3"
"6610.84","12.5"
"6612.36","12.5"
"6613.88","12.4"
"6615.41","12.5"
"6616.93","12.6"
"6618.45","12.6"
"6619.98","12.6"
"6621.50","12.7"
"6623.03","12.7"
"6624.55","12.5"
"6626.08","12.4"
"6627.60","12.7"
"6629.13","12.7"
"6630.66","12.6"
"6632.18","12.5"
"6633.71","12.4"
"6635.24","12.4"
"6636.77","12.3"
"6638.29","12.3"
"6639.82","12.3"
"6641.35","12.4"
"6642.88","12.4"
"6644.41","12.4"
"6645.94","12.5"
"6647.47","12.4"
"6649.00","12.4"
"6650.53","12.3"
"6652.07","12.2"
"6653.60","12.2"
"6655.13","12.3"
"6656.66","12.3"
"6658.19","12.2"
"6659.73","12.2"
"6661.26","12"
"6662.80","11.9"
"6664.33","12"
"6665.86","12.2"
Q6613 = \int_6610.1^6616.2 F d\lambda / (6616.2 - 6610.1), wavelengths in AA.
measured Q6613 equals 12.5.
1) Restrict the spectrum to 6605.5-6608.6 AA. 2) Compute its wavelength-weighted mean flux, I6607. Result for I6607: 12.5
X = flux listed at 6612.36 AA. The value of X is 12.5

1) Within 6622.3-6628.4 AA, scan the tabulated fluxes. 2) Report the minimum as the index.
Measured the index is 12.4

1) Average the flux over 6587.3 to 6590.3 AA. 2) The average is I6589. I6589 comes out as 12.3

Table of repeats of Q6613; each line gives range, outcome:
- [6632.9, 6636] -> 12.4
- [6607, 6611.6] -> 12.4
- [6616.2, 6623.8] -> 12.6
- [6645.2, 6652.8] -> 12.4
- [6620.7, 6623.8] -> 12.7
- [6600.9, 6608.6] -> 12.6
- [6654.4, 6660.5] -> 12.3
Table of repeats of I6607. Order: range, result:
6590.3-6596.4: 12.3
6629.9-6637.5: 12.4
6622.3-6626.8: 12.5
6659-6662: 12.1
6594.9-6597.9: 12.4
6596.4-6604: 12.5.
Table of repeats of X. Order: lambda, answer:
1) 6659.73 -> 12.2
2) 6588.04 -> 12.3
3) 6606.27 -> 12.6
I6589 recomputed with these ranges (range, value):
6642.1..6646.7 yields 12.4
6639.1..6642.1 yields 12.3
